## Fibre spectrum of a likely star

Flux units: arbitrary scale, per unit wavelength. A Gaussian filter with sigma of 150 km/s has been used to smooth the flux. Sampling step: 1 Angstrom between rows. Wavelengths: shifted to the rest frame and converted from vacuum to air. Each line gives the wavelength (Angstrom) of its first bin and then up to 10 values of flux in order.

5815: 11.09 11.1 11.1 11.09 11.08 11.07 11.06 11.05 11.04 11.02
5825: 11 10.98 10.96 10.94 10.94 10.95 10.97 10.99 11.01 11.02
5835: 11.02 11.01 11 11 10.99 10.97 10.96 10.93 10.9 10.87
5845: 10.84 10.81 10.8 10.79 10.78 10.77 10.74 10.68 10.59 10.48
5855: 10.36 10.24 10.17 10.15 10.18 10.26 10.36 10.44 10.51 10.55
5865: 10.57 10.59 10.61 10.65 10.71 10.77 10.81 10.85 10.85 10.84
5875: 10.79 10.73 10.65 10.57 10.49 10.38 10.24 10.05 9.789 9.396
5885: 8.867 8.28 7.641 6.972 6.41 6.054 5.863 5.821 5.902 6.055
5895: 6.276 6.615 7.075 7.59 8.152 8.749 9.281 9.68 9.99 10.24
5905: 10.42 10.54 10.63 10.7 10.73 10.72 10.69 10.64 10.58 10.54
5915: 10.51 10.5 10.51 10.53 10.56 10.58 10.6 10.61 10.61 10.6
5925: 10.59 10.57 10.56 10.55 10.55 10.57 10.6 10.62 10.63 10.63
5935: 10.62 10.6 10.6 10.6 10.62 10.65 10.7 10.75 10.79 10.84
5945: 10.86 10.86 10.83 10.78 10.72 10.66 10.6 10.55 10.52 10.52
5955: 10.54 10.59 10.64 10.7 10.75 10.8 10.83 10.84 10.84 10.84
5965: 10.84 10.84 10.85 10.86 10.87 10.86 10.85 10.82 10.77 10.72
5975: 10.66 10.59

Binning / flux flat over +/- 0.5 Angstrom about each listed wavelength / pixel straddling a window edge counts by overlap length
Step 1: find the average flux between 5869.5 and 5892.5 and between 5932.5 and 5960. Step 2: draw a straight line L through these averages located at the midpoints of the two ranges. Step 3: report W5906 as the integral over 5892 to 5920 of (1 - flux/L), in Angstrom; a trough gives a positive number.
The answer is 1.3 Angstrom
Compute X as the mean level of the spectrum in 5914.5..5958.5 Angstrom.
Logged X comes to 10.6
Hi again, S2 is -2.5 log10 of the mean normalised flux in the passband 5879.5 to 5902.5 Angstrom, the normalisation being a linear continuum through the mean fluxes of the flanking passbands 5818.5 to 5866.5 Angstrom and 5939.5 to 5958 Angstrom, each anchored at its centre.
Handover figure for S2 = 0.34 mag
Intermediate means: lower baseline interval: 10.8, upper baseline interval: 10.7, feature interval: 7.88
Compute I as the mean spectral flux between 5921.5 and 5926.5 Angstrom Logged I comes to 10.6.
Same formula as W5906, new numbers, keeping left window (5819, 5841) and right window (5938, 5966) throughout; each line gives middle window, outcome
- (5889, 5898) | 3.78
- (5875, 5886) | 0.83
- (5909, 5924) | 0.30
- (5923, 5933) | 0.18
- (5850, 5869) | 0.81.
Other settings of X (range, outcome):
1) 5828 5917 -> 9.95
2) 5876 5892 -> 8.75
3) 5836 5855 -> 10.8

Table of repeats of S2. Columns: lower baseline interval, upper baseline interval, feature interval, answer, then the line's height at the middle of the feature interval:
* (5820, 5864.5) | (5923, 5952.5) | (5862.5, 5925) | 0.119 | 10.7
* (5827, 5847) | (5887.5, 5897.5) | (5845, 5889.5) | -0.217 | 8.42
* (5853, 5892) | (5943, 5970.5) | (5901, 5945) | -0.019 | 10.4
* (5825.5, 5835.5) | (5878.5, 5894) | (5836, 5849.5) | -0.057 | 10.3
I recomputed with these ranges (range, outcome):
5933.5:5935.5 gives 10.6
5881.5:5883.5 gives 9.92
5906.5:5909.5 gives 10.7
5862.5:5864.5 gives 10.5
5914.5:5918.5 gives 10.5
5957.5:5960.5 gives 10.8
